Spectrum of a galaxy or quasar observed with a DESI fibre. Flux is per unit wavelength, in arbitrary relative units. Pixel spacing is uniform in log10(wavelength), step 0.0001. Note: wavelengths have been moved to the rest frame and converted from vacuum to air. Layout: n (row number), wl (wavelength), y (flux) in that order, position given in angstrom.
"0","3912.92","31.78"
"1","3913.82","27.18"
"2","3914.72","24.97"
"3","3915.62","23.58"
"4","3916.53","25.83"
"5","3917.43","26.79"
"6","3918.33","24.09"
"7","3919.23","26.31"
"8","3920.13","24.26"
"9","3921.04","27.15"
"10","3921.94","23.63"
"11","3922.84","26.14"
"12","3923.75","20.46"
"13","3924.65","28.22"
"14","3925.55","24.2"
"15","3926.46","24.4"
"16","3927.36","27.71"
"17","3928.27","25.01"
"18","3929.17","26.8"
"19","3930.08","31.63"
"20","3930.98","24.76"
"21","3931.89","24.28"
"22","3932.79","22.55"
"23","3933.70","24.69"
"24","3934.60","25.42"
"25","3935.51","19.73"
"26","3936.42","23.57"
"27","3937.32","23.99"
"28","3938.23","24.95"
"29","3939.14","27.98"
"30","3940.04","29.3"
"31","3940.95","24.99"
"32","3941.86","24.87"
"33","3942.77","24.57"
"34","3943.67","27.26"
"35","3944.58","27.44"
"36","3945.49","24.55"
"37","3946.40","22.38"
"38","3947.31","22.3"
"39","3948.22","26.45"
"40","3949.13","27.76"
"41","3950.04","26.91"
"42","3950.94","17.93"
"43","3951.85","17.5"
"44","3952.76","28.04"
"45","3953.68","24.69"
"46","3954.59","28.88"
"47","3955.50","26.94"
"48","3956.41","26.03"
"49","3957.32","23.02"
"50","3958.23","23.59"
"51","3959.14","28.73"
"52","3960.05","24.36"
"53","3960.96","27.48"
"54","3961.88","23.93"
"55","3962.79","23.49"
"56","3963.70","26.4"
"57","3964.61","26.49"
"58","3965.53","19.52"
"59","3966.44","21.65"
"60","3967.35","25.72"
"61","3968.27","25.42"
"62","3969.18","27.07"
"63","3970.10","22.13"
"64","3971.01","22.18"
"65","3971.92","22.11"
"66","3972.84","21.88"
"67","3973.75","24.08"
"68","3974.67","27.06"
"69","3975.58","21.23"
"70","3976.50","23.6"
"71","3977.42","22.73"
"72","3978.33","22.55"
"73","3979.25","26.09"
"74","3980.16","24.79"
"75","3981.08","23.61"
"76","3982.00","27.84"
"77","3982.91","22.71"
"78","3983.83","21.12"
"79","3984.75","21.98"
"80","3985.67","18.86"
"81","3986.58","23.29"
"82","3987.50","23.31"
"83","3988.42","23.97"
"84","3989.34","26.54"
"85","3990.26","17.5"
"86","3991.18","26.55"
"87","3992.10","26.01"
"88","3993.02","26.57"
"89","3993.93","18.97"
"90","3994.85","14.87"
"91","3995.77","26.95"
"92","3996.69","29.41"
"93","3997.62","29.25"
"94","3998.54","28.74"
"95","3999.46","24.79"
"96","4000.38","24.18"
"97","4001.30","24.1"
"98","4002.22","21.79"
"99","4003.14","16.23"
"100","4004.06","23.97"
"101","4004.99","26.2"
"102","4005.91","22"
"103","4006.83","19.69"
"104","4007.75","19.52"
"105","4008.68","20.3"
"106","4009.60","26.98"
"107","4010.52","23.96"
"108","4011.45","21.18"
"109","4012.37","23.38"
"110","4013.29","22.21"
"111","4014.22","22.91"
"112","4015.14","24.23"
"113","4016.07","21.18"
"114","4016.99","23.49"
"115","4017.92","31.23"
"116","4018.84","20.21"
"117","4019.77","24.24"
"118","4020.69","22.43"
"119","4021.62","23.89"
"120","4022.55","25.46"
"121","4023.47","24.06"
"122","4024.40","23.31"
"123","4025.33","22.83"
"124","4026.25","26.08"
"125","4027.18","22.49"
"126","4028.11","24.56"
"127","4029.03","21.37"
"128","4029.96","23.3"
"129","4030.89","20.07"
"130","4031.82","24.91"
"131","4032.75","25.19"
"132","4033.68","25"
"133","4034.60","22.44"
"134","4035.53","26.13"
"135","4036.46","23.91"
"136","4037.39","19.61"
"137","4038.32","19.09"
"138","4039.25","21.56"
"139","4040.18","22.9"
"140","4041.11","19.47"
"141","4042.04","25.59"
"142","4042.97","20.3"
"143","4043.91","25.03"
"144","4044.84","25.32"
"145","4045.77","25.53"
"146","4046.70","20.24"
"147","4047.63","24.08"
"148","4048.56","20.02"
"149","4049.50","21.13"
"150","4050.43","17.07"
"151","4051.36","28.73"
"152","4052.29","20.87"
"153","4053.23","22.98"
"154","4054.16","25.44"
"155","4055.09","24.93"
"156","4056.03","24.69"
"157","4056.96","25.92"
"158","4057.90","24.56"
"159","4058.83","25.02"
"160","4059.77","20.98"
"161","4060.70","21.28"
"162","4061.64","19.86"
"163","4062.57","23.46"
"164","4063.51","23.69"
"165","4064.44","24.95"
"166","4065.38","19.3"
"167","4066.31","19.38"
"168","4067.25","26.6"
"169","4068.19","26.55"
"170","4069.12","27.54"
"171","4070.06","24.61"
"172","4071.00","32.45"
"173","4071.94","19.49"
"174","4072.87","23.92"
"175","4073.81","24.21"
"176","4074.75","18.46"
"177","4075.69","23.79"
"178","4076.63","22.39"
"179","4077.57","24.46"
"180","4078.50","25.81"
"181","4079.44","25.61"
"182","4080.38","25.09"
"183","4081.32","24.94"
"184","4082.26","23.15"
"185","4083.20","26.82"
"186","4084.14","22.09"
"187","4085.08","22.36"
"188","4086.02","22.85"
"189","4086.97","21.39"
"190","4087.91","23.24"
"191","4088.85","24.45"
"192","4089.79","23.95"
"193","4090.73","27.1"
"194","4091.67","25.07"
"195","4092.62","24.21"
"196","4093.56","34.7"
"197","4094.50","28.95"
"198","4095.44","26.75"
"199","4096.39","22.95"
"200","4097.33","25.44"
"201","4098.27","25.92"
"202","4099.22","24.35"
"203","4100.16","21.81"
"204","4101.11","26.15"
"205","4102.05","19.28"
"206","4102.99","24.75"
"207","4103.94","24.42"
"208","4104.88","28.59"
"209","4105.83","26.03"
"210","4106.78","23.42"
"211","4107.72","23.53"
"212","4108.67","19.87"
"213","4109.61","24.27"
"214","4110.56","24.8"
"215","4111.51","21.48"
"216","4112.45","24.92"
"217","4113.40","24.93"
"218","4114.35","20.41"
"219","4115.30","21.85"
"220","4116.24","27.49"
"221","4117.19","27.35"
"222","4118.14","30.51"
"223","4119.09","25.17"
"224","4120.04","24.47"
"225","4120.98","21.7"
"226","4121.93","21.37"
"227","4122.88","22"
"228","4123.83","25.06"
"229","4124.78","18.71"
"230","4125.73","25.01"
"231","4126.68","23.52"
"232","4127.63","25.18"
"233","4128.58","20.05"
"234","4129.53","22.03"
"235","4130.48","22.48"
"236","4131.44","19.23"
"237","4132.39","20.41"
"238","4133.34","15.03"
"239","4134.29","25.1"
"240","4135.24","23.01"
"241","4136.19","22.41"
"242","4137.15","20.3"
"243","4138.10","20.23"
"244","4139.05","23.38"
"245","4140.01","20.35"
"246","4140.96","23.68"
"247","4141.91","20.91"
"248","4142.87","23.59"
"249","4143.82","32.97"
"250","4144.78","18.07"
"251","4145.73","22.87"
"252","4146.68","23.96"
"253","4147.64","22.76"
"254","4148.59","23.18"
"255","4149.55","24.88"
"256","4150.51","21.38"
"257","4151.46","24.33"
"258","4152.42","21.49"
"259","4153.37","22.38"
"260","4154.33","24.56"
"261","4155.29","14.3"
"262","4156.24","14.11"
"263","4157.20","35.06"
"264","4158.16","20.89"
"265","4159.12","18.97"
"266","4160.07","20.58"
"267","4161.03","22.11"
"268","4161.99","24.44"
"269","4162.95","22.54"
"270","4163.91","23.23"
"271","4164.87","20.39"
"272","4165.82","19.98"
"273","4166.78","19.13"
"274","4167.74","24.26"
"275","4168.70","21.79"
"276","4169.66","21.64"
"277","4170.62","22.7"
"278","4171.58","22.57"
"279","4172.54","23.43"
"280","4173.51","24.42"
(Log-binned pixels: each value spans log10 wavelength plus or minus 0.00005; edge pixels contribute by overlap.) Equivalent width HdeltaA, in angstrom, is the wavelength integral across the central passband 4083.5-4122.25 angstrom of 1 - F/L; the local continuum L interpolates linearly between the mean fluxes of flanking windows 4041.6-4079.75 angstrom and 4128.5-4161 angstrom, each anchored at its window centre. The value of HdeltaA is -2.9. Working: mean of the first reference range 23.6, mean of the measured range 24.5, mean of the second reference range 22.1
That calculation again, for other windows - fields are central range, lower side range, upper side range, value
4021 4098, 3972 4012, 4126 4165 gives -3.0 angstrom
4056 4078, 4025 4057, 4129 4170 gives -0.8 angstrom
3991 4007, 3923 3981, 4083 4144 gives 0.3 angstrom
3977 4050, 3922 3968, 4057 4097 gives 4.0 angstrom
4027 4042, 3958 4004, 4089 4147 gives 0.7 angstrom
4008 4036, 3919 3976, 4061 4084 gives 0.8 angstrom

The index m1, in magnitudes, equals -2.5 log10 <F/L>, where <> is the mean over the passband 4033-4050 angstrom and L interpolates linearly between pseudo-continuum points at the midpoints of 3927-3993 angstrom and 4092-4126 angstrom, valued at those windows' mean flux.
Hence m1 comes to 0.085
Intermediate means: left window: 24.5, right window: 24.5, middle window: 22.7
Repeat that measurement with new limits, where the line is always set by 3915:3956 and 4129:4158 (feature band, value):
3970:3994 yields 0.05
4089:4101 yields -0.13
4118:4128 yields -0.05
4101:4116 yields -0.04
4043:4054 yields 0.04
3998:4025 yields 0.03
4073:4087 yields -0.02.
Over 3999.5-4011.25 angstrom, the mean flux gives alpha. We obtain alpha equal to 22.5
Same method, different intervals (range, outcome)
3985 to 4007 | 23.5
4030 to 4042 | 22.7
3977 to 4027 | 23.5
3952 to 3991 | 24.1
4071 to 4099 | 24.6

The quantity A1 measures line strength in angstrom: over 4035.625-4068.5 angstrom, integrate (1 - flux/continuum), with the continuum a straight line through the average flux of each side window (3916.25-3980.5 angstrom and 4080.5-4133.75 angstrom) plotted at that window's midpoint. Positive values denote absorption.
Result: 1.8 angstrom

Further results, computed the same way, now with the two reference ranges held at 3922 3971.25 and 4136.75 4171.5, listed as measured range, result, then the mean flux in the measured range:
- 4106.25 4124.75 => -0.85 angstrom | 23.8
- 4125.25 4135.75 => 0.31 angstrom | 21.9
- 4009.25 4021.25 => 0.21 angstrom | 23.6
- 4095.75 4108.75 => -0.71 angstrom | 24.2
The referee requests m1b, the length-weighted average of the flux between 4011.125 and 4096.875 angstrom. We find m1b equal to 23.7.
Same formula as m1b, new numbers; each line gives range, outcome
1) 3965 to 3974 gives 23.2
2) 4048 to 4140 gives 23.7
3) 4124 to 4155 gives 22.4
